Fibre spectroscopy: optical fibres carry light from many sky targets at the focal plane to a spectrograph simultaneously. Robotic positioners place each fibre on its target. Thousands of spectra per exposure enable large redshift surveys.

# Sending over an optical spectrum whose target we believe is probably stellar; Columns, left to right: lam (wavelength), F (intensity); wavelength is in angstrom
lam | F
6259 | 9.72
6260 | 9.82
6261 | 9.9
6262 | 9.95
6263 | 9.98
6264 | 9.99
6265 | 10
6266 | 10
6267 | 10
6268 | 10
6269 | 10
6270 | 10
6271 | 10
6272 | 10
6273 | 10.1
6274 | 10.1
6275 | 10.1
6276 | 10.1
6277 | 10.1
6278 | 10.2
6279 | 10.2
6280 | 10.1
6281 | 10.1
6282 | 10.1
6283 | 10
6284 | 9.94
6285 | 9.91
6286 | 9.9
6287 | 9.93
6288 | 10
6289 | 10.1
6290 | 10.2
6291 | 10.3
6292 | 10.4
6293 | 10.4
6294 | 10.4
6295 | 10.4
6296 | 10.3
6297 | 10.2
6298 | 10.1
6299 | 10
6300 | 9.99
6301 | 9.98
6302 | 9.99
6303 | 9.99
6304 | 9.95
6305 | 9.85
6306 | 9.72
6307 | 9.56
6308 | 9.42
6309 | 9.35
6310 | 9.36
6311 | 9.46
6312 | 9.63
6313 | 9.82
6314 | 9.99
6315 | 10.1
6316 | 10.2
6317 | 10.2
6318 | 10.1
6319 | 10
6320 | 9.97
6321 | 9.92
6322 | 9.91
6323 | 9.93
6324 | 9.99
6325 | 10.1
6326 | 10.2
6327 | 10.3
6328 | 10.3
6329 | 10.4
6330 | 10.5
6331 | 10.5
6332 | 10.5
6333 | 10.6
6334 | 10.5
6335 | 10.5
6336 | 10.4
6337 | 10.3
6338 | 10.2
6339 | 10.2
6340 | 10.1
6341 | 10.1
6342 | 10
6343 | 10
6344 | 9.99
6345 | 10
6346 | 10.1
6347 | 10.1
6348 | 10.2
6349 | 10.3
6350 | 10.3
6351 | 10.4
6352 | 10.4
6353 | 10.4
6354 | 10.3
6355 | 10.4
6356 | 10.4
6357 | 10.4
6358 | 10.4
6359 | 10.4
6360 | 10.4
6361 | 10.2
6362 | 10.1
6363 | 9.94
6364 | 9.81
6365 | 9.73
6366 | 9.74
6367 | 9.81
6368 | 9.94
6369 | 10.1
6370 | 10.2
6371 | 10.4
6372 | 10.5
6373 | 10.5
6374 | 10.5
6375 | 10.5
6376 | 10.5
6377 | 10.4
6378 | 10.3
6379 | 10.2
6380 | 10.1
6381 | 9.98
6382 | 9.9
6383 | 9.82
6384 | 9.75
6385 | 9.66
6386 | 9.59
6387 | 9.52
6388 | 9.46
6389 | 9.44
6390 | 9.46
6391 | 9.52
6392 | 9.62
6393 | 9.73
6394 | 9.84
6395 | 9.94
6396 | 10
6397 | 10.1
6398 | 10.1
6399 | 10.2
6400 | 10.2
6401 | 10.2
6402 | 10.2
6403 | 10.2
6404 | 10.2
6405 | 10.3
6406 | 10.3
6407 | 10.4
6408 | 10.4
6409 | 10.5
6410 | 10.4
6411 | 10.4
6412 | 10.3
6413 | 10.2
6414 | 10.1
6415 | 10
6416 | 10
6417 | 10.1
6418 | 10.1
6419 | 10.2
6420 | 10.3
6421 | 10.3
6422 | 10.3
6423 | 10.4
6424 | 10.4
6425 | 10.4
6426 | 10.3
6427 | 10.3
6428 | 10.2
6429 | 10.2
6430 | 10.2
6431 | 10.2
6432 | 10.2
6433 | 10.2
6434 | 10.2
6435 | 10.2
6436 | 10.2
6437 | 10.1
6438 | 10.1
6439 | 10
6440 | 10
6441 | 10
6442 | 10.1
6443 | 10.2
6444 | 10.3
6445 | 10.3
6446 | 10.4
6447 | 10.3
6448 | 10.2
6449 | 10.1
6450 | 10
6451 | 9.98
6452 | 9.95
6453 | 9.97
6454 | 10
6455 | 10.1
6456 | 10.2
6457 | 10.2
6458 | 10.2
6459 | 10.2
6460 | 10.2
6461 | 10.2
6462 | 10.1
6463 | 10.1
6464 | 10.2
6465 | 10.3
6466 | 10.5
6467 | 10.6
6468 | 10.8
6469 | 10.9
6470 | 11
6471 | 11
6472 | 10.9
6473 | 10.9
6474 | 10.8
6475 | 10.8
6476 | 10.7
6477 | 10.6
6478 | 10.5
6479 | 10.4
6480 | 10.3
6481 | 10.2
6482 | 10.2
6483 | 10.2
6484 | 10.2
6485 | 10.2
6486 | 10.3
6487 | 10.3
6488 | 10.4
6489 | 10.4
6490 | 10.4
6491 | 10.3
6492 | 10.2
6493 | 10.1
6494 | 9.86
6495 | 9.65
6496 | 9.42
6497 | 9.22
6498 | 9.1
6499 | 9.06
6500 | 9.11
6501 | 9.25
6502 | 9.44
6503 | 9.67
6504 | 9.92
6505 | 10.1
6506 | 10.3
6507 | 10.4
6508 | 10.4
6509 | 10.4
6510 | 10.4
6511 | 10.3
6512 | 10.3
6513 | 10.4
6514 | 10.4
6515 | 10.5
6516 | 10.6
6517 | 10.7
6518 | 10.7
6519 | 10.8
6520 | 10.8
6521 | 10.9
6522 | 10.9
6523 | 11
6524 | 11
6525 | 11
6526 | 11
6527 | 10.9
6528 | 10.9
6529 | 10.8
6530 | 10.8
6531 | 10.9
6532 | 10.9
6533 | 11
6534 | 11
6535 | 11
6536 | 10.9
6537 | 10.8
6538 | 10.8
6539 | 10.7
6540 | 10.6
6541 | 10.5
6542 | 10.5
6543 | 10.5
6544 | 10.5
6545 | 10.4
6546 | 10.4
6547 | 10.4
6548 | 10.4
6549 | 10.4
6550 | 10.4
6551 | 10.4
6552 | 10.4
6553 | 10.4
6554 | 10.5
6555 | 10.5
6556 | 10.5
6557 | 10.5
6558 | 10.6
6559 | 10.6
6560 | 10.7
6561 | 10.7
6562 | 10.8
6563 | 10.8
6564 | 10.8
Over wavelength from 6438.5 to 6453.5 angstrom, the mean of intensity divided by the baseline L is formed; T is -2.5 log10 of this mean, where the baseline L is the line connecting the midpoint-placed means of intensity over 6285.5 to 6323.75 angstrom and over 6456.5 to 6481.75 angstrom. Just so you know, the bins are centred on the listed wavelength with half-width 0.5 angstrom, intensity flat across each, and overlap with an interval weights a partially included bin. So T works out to 0.03 mag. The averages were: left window 9.97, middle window 10.1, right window 10.5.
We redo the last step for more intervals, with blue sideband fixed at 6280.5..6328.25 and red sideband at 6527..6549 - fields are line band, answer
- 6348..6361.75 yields -0.02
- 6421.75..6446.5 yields 0.02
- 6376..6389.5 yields 0.04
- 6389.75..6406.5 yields 0.03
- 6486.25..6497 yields 0.05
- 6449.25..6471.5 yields 0.02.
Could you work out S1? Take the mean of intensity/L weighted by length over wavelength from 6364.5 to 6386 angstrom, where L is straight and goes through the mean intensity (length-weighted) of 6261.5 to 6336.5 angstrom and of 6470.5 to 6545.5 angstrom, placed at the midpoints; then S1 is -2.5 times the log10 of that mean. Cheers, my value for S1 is 0.009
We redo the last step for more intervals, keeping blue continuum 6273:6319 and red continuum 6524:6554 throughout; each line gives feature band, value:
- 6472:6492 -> 0.009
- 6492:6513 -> 0.078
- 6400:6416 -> 0.006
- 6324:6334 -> -0.028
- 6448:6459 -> 0.038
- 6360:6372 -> 0.018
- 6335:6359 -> -0.010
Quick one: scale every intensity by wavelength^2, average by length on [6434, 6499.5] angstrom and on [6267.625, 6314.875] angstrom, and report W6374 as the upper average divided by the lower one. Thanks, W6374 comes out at 1.08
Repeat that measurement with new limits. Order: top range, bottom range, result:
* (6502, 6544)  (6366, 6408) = 1.10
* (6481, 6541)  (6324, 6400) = 1.07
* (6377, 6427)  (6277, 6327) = 1.04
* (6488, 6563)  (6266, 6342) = 1.11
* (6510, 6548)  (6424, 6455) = 1.08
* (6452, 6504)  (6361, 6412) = 1.04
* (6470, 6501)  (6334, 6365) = 1.04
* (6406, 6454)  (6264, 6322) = 1.06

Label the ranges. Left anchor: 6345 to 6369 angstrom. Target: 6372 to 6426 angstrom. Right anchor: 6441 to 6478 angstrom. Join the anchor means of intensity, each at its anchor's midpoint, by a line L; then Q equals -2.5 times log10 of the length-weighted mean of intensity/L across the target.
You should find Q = 0.02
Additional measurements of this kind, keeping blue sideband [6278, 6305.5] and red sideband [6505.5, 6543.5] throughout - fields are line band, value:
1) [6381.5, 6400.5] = 0.06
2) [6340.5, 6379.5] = 0.01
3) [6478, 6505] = 0.07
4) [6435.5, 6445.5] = 0.04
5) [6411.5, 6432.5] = 0.02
